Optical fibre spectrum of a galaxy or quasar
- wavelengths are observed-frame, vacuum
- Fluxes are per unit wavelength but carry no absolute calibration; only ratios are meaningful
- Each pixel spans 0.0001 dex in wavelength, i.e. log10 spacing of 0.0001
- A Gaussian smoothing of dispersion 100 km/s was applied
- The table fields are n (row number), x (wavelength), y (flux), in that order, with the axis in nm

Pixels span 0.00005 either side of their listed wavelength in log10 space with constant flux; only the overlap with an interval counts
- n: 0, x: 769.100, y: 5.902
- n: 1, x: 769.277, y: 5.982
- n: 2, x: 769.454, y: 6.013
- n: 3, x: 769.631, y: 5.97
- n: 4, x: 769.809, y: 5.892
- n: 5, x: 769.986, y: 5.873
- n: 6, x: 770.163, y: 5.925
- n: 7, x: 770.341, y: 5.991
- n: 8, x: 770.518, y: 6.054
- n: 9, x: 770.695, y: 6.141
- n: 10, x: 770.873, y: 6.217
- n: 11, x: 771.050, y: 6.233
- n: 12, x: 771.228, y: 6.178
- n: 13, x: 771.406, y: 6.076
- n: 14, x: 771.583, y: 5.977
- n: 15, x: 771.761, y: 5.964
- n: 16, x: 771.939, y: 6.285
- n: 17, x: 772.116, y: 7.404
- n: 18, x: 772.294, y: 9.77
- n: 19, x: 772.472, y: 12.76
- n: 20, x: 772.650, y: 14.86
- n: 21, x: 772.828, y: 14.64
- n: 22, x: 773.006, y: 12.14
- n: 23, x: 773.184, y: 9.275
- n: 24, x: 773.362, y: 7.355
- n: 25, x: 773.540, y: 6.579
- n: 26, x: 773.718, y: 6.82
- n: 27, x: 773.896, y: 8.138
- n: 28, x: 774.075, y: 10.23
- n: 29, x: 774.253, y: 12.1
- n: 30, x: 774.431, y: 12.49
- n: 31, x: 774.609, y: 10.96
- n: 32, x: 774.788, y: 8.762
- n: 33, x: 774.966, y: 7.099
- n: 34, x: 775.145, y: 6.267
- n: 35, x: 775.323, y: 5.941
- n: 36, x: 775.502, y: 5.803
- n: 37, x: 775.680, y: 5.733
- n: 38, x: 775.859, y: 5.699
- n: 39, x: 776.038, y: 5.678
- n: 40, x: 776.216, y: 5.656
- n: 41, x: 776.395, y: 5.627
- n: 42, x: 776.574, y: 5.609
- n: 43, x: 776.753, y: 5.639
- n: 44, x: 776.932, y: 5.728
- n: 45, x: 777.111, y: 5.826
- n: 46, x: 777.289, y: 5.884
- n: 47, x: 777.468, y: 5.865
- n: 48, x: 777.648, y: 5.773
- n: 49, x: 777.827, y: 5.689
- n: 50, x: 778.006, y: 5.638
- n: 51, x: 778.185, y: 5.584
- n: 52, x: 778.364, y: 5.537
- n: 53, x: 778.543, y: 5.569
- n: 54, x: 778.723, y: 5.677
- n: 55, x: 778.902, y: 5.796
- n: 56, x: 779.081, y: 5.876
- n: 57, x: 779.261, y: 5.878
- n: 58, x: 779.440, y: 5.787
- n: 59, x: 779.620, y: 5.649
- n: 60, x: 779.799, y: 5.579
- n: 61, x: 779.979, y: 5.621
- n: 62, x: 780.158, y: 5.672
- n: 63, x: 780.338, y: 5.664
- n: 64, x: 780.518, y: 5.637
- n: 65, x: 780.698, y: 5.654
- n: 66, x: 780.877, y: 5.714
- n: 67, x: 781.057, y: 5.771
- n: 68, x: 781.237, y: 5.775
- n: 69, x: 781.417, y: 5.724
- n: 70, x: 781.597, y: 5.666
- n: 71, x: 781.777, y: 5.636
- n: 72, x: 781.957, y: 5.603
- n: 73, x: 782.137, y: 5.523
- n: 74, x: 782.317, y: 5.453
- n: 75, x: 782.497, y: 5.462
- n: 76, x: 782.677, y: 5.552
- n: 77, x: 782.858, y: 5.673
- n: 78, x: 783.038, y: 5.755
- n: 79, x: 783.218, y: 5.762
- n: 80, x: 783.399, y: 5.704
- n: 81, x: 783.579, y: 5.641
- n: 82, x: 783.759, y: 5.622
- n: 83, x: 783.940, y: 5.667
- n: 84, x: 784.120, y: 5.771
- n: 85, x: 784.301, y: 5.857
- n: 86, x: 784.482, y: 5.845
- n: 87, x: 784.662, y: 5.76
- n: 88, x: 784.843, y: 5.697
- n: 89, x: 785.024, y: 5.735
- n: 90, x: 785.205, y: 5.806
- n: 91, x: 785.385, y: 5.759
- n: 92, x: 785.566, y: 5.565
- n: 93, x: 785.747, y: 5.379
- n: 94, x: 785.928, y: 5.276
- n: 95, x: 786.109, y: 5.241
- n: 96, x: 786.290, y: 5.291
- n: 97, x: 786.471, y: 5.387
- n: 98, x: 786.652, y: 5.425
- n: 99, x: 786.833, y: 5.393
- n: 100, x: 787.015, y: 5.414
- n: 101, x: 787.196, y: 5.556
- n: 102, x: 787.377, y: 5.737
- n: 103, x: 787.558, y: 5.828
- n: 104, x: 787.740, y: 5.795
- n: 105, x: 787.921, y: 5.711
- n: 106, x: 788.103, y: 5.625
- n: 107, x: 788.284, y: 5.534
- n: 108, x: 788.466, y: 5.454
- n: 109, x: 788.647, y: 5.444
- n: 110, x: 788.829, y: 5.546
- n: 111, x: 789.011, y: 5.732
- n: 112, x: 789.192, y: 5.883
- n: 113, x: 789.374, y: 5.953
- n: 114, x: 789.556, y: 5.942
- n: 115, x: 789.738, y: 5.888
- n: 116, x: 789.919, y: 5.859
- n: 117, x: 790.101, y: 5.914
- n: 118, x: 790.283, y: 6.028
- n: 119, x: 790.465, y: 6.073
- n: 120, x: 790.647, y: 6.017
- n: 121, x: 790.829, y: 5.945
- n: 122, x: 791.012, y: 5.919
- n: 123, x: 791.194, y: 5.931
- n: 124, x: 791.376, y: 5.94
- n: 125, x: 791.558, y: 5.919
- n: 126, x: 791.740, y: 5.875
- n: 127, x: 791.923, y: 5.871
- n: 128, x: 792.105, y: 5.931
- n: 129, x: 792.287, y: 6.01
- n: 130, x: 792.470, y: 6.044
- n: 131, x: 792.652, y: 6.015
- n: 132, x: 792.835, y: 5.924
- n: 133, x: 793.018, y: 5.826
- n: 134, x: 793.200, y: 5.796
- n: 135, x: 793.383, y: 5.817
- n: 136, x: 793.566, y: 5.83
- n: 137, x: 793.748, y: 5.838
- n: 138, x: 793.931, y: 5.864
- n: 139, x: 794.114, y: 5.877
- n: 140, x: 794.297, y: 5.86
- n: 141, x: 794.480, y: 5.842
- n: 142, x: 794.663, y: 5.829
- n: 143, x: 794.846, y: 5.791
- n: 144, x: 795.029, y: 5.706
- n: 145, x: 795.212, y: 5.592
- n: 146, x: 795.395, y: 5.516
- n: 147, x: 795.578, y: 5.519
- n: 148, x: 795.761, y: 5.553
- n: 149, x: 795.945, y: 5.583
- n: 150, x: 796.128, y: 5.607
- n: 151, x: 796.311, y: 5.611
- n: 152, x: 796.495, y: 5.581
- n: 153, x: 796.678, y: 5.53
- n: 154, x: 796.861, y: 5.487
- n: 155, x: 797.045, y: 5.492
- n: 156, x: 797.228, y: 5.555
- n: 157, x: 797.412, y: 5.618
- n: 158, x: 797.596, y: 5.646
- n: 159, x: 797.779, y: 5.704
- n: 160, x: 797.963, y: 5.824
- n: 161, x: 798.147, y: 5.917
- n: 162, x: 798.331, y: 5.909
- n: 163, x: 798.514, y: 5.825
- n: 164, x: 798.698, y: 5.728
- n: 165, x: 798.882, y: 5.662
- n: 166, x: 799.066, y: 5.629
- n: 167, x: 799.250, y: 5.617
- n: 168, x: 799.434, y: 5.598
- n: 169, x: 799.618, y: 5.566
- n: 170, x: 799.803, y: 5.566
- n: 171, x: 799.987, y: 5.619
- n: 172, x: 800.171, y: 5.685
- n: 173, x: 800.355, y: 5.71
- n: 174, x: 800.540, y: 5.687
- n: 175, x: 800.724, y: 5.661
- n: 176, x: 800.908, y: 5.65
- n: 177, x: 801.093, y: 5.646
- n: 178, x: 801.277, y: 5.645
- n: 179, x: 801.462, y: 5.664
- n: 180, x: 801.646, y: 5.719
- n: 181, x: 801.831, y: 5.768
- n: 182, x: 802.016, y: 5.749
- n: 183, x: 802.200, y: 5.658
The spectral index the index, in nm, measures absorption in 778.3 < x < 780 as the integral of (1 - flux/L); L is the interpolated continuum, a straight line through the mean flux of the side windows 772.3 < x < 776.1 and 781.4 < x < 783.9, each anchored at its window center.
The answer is 0.32 nm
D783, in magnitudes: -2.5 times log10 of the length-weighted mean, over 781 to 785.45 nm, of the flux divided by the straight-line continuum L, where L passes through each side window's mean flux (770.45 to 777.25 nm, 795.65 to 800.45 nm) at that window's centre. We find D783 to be 0.22 mag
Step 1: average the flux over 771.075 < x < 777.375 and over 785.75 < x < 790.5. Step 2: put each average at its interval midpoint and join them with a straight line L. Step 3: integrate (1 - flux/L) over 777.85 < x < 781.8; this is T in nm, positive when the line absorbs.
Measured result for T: 0.73 nm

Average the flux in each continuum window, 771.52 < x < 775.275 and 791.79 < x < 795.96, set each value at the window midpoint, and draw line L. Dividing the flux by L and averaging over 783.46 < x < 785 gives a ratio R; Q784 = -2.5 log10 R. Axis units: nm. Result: 0.285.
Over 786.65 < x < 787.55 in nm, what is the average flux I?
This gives 5.54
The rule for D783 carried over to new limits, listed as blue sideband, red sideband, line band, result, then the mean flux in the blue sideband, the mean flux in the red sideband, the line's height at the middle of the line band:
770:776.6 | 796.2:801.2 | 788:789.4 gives 0.16 mag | 7.85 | 5.66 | 6.52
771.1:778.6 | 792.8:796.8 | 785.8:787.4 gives 0.20 mag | 7.54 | 5.72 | 6.47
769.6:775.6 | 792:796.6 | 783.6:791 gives 0.15 mag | 8.08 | 5.77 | 6.52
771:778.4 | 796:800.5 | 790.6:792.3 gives 0.05 mag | 7.57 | 5.65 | 6.21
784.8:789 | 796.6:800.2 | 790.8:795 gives -0.05 mag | 5.55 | 5.66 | 5.61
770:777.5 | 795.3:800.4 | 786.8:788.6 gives 0.15 mag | 7.6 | 5.64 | 6.46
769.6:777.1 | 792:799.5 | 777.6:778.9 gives 0.26 mag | 7.6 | 5.74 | 7.19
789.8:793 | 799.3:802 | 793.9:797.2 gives 0.03 mag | 5.95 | 5.66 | 5.82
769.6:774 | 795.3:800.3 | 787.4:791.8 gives 0.09 mag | 7.81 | 5.64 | 6.32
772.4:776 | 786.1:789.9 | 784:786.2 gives 0.13 mag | 9.11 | 5.62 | 6.36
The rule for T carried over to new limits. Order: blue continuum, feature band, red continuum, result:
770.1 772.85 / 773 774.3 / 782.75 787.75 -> -0.24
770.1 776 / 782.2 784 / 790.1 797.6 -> 0.35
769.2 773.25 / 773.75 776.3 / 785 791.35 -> -0.21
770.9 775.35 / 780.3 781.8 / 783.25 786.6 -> 0.22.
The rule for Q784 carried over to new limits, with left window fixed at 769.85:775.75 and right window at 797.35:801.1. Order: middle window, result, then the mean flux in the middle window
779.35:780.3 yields 0.30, 5.66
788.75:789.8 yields 0.14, 5.82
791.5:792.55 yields 0.07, 5.94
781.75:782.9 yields 0.29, 5.55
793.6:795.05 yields 0.06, 5.83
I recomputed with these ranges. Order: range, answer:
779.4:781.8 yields 5.68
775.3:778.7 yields 5.7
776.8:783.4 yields 5.68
